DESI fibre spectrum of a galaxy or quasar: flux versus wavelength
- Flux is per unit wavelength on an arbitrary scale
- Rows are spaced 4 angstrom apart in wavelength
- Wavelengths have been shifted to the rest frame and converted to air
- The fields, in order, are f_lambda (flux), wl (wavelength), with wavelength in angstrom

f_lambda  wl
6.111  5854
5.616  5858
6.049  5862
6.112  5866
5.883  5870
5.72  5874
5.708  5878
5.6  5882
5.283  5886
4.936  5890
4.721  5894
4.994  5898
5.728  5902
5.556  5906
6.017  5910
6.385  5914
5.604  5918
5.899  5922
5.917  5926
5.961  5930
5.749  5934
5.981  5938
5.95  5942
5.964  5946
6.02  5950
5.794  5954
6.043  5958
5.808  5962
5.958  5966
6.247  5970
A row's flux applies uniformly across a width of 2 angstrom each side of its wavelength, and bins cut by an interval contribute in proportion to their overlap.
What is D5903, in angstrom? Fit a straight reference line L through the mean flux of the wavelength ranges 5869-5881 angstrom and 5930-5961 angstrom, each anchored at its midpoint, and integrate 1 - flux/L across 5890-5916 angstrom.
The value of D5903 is 1.3 angstrom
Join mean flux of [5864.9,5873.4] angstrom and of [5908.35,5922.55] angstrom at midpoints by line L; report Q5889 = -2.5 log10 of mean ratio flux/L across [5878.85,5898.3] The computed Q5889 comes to 0.16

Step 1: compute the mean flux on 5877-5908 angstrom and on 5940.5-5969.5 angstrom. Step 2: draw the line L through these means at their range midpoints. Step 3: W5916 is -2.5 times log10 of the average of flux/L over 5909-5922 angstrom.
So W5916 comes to -0.08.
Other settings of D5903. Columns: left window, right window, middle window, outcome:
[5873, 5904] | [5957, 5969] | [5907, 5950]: -2.1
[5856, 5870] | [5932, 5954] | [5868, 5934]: 3.3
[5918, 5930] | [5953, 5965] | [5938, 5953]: -0.2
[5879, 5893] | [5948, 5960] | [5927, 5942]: -0.4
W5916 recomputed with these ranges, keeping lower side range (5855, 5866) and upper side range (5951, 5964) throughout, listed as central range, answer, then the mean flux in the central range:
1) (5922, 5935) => 0.00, 5.89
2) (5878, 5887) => 0.07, 5.52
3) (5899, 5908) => 0.06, 5.57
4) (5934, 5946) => -0.01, 5.93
